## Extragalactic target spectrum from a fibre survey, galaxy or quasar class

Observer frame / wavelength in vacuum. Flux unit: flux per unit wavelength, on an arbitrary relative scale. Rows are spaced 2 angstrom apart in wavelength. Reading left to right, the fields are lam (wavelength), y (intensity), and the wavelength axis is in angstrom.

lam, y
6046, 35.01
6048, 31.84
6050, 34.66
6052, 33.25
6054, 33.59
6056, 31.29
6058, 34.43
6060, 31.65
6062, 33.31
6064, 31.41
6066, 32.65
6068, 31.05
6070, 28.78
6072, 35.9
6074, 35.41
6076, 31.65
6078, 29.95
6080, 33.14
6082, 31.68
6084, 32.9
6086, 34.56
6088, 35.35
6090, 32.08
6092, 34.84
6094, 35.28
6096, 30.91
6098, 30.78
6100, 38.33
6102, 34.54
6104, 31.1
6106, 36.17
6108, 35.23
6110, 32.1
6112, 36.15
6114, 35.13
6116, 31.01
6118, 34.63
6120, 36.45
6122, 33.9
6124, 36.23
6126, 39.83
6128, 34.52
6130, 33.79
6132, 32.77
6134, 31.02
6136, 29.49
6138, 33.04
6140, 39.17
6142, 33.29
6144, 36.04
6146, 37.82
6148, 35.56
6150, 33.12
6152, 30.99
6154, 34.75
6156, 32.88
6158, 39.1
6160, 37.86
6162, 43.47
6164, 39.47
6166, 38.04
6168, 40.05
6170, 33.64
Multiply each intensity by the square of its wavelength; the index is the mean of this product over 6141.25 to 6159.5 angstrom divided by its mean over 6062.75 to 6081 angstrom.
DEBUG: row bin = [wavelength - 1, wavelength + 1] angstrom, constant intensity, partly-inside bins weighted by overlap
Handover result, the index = 1.11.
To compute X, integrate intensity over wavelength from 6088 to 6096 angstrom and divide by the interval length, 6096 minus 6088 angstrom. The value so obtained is 33.8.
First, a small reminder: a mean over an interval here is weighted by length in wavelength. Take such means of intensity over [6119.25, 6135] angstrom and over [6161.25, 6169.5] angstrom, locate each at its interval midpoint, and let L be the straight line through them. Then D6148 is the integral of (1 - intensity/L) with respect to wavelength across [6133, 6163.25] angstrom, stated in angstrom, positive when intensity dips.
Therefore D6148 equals 1.9 angstrom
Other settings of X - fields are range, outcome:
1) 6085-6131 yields 34.5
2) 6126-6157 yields 34.1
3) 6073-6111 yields 33.5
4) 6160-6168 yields 40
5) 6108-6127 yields 35.1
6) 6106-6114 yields 34.8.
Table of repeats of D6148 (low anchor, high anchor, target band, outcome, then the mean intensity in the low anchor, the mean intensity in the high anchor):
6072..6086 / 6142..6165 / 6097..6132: -0.1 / 32.9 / 36.3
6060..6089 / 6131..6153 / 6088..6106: -0.4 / 32.7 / 33.8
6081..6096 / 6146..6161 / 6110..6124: -0.1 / 33.6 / 35.1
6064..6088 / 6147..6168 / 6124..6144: 0.7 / 32.6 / 36.7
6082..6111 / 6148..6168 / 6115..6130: 0.0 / 33.8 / 36.7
